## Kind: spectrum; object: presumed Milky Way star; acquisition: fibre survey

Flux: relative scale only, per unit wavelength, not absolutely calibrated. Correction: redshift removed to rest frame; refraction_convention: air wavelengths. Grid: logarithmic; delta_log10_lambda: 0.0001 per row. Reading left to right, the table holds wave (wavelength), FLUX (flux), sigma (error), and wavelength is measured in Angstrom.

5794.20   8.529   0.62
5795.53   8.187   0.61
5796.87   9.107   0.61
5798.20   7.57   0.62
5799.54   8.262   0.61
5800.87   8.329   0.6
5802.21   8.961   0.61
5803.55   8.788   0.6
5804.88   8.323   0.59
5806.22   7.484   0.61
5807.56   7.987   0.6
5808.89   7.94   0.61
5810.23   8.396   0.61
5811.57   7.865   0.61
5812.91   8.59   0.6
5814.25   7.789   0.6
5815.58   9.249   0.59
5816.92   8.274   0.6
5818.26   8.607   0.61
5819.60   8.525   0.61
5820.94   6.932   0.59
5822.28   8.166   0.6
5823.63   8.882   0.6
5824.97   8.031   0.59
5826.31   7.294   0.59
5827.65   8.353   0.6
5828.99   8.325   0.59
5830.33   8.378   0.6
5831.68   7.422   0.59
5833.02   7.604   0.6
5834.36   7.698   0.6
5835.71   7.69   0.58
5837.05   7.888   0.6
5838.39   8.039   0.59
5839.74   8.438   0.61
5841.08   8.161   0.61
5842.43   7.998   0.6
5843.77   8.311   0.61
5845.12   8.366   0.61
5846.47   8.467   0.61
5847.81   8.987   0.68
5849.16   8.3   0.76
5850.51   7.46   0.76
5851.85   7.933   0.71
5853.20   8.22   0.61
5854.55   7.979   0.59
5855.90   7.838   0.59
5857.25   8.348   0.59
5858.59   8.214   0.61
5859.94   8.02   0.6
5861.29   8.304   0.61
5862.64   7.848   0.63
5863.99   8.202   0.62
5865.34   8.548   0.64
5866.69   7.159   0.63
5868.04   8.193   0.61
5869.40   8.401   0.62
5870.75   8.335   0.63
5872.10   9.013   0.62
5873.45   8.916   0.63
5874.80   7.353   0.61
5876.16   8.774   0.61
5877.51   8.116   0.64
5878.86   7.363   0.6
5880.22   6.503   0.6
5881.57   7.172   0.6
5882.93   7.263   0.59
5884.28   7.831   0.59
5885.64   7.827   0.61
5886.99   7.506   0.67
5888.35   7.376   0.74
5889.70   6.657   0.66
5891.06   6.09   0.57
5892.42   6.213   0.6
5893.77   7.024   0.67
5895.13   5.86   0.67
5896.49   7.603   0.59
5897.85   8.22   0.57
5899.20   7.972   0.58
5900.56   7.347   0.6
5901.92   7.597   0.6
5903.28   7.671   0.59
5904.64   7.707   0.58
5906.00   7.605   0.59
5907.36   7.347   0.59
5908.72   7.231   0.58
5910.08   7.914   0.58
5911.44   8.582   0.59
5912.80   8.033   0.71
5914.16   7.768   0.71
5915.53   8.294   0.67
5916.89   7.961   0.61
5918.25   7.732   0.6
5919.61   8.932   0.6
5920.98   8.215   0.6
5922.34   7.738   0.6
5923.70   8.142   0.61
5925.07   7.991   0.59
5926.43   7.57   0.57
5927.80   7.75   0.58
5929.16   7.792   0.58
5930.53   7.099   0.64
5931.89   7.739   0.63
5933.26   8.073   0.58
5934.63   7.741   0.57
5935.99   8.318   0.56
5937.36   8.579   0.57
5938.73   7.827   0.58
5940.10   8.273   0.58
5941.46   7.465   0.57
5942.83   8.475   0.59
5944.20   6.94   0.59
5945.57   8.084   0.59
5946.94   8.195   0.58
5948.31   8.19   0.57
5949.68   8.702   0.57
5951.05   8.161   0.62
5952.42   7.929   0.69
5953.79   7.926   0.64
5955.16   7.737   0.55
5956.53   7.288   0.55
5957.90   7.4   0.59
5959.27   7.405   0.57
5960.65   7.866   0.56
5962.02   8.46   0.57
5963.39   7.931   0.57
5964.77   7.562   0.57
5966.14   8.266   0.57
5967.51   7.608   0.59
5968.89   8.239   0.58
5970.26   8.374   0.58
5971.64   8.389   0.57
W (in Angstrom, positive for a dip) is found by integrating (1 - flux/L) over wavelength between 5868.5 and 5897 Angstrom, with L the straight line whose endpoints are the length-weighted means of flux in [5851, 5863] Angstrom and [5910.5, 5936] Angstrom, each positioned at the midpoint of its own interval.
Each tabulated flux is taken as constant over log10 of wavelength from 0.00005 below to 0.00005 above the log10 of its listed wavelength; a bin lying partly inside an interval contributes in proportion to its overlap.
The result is 1.9 Angstrom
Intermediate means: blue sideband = 8.08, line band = 7.49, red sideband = 7.96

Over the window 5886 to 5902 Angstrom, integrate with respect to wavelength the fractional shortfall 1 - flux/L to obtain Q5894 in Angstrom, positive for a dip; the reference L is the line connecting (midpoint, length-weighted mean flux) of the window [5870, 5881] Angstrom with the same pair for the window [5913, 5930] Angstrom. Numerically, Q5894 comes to 1.8 Angstrom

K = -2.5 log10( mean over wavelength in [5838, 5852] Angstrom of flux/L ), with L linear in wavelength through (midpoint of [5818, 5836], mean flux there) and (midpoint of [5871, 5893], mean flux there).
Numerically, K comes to -0.06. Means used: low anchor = 7.98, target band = 8.24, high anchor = 7.52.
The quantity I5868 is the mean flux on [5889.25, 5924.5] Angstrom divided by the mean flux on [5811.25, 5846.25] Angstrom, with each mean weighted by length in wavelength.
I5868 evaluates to 0.94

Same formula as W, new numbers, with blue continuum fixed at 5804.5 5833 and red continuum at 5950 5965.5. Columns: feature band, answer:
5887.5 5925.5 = 1.6 Angstrom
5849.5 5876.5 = -0.4 Angstrom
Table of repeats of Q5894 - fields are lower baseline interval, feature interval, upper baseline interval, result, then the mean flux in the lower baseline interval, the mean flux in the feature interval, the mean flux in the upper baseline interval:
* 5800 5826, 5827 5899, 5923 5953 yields 2.5 Angstrom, 8.26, 7.85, 7.96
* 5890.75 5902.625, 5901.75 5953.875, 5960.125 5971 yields -2.7 Angstrom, 7.14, 7.93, 8.04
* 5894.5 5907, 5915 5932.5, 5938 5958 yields -0.5 Angstrom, 7.51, 7.92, 7.92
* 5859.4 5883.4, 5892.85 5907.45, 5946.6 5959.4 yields 1.0 Angstrom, 7.97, 7.44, 7.91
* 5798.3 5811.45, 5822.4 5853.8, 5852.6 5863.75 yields 0.2 Angstrom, 8.22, 8.1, 8.1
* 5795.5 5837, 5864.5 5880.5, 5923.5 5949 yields -0.1 Angstrom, 8.16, 8.09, 7.9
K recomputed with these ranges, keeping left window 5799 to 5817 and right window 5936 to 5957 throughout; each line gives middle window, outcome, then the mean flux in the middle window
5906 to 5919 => 0.03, 7.87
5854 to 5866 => 0.01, 8.15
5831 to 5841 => 0.05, 7.85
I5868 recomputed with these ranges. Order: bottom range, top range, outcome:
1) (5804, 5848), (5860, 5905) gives 0.94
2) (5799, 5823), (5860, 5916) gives 0.93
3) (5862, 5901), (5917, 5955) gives 1.05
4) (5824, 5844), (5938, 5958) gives 0.99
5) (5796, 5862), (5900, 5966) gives 0.97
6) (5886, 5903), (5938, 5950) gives 1.12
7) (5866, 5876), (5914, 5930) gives 0.97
